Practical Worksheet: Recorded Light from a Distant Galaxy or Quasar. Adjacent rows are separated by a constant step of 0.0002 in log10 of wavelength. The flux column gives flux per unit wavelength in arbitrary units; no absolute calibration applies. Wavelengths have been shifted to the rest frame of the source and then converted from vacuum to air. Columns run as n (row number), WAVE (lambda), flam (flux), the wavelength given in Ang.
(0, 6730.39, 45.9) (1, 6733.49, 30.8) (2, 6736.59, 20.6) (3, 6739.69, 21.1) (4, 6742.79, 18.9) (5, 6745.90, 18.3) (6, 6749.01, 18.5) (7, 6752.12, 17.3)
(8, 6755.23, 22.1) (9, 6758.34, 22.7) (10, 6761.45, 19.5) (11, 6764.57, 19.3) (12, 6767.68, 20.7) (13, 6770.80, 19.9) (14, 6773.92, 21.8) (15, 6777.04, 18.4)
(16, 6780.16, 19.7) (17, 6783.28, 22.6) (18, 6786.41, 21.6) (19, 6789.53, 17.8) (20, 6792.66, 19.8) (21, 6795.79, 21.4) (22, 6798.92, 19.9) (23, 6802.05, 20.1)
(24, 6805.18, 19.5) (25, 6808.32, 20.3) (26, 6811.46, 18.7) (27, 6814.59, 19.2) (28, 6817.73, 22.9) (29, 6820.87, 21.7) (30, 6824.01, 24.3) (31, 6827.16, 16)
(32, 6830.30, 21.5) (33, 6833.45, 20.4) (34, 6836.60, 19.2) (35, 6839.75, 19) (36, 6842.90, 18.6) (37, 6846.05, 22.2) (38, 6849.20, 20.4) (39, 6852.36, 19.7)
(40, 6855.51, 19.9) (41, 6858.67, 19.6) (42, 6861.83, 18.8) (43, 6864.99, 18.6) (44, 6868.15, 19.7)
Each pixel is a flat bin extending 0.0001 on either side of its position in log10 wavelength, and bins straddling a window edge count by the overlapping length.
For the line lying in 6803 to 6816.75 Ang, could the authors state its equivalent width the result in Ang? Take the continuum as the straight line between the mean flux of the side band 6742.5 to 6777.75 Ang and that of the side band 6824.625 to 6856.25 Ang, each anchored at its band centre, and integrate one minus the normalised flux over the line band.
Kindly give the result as 0.2 Ang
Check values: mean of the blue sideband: 19.8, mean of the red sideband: 19.8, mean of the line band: 19.6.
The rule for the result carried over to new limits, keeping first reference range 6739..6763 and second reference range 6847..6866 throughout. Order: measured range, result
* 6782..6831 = -1.85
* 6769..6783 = -0.34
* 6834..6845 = 0.23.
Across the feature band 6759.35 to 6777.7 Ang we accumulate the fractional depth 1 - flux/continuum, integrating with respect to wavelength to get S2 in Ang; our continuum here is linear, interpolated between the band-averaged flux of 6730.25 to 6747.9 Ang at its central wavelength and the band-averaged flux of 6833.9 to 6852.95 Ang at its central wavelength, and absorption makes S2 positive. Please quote 2.28 Ang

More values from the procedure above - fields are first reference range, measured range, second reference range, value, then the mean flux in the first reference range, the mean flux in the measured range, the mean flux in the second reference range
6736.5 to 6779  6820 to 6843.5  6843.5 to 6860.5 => 0.08 Ang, 19.9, 20.1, 20.2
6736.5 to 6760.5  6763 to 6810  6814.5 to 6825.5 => 2.27 Ang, 19.9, 20.2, 22.4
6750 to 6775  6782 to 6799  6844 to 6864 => -0.24 Ang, 20.3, 20.5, 20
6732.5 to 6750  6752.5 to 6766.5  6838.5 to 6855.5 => 0.25 Ang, 21.2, 20.6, 20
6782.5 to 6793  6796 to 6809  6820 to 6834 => 0.27 Ang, 20.4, 20.1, 20.8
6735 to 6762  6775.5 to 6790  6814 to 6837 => 0.08 Ang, 19.9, 20.2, 20.8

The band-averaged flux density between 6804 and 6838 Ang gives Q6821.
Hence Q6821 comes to 20.3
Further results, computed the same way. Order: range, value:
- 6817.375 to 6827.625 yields 21.6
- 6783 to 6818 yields 20.1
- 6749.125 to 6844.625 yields 20.2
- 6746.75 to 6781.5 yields 20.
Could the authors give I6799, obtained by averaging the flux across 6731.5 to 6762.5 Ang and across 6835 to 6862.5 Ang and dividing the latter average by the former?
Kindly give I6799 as 0.92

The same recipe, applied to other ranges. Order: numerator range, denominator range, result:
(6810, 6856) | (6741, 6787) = 1.01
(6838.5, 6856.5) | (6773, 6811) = 0.99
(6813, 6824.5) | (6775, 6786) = 1.07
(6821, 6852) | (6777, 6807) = 1.00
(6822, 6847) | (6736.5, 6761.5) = 1.01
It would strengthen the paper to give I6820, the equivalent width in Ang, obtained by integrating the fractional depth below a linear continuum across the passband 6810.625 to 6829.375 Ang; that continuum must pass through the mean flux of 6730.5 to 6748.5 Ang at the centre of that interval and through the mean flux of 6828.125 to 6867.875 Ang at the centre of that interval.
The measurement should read 0.2 Ang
